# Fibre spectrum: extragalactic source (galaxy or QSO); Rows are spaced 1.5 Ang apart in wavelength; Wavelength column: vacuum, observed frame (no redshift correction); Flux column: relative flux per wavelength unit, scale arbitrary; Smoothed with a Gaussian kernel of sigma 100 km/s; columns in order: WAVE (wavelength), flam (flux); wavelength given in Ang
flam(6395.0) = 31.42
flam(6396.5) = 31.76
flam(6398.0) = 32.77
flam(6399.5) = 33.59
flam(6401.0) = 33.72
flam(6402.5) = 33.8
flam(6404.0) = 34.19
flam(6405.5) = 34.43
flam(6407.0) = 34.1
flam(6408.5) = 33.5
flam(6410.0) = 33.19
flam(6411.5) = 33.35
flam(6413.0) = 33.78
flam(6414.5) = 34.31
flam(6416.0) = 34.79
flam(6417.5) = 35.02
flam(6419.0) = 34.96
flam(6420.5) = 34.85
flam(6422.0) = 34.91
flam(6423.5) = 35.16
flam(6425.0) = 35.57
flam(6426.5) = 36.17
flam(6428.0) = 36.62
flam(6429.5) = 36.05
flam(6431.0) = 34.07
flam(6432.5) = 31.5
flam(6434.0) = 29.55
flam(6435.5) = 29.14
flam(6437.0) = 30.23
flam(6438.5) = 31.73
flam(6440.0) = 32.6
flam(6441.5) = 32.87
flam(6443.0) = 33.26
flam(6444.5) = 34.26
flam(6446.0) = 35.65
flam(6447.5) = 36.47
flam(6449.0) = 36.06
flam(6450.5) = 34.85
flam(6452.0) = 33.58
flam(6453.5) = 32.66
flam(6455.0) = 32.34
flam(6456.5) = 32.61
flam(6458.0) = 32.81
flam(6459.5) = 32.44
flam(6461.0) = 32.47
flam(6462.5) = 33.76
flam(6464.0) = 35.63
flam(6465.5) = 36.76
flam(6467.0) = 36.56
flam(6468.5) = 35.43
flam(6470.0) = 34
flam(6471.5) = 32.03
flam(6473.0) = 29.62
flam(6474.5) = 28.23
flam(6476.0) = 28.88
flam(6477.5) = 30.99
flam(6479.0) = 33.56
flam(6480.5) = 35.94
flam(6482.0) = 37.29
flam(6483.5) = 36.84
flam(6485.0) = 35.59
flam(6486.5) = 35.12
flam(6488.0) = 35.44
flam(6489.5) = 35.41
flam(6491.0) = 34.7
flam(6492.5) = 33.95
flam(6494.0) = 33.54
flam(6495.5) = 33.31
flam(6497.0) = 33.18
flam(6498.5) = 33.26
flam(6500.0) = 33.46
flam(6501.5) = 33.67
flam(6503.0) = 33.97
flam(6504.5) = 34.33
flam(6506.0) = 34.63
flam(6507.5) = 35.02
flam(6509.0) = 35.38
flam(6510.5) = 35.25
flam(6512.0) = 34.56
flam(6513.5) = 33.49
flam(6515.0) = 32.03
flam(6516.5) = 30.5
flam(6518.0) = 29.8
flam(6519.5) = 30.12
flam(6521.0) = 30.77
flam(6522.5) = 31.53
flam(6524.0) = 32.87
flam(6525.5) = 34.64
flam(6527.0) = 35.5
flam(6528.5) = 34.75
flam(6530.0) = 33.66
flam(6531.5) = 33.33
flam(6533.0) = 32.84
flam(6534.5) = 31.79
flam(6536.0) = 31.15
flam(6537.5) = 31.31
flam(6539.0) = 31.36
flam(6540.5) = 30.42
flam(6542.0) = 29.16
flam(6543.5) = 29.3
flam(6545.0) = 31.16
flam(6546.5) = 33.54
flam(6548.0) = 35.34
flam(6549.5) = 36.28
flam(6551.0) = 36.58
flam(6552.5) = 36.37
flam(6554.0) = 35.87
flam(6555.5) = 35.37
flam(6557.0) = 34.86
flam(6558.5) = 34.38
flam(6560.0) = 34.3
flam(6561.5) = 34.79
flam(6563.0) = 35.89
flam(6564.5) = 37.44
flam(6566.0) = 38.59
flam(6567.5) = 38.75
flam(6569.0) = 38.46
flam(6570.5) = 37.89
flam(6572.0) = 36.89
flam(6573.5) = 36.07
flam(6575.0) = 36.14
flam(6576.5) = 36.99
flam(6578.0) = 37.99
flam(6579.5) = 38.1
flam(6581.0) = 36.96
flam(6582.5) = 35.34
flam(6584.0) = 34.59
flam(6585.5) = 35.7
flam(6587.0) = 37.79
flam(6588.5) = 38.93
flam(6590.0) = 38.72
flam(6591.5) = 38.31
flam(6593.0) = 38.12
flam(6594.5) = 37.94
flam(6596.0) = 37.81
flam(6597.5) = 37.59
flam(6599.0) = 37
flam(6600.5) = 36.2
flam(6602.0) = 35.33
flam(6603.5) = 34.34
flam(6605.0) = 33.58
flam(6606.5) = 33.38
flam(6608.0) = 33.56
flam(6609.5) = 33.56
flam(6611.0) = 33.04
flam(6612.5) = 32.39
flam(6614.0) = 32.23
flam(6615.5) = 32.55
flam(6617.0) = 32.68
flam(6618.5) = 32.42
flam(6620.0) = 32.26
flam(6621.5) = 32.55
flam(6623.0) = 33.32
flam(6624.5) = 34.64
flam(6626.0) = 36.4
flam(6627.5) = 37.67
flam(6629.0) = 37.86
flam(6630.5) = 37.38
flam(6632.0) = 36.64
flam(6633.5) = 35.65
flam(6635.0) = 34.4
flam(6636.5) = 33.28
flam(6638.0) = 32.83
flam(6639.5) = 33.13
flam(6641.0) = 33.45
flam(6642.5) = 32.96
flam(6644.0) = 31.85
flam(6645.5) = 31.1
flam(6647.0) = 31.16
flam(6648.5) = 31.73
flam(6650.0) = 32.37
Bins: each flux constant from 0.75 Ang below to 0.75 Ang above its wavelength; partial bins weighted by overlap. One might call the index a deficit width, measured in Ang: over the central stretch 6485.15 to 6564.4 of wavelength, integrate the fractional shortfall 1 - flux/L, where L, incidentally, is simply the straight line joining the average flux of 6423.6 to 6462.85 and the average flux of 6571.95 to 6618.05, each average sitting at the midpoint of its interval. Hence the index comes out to 2.6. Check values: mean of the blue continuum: 33.5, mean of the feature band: 33.6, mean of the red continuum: 35.8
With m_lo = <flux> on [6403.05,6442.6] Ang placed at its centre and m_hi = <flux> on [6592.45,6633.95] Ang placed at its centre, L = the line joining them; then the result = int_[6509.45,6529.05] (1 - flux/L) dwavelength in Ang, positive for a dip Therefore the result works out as 0.9 Ang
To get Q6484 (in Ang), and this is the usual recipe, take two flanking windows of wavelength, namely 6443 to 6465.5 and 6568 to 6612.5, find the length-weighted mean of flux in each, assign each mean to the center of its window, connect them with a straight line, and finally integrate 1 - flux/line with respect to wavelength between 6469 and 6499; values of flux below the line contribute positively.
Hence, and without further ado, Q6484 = 0.9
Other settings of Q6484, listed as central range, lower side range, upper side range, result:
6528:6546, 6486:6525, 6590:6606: 1.49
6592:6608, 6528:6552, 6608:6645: -1.20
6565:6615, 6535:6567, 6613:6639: -3.09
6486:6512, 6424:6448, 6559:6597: 0.56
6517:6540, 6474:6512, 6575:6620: 1.51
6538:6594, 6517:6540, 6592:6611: -2.79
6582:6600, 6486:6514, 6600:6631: -1.67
